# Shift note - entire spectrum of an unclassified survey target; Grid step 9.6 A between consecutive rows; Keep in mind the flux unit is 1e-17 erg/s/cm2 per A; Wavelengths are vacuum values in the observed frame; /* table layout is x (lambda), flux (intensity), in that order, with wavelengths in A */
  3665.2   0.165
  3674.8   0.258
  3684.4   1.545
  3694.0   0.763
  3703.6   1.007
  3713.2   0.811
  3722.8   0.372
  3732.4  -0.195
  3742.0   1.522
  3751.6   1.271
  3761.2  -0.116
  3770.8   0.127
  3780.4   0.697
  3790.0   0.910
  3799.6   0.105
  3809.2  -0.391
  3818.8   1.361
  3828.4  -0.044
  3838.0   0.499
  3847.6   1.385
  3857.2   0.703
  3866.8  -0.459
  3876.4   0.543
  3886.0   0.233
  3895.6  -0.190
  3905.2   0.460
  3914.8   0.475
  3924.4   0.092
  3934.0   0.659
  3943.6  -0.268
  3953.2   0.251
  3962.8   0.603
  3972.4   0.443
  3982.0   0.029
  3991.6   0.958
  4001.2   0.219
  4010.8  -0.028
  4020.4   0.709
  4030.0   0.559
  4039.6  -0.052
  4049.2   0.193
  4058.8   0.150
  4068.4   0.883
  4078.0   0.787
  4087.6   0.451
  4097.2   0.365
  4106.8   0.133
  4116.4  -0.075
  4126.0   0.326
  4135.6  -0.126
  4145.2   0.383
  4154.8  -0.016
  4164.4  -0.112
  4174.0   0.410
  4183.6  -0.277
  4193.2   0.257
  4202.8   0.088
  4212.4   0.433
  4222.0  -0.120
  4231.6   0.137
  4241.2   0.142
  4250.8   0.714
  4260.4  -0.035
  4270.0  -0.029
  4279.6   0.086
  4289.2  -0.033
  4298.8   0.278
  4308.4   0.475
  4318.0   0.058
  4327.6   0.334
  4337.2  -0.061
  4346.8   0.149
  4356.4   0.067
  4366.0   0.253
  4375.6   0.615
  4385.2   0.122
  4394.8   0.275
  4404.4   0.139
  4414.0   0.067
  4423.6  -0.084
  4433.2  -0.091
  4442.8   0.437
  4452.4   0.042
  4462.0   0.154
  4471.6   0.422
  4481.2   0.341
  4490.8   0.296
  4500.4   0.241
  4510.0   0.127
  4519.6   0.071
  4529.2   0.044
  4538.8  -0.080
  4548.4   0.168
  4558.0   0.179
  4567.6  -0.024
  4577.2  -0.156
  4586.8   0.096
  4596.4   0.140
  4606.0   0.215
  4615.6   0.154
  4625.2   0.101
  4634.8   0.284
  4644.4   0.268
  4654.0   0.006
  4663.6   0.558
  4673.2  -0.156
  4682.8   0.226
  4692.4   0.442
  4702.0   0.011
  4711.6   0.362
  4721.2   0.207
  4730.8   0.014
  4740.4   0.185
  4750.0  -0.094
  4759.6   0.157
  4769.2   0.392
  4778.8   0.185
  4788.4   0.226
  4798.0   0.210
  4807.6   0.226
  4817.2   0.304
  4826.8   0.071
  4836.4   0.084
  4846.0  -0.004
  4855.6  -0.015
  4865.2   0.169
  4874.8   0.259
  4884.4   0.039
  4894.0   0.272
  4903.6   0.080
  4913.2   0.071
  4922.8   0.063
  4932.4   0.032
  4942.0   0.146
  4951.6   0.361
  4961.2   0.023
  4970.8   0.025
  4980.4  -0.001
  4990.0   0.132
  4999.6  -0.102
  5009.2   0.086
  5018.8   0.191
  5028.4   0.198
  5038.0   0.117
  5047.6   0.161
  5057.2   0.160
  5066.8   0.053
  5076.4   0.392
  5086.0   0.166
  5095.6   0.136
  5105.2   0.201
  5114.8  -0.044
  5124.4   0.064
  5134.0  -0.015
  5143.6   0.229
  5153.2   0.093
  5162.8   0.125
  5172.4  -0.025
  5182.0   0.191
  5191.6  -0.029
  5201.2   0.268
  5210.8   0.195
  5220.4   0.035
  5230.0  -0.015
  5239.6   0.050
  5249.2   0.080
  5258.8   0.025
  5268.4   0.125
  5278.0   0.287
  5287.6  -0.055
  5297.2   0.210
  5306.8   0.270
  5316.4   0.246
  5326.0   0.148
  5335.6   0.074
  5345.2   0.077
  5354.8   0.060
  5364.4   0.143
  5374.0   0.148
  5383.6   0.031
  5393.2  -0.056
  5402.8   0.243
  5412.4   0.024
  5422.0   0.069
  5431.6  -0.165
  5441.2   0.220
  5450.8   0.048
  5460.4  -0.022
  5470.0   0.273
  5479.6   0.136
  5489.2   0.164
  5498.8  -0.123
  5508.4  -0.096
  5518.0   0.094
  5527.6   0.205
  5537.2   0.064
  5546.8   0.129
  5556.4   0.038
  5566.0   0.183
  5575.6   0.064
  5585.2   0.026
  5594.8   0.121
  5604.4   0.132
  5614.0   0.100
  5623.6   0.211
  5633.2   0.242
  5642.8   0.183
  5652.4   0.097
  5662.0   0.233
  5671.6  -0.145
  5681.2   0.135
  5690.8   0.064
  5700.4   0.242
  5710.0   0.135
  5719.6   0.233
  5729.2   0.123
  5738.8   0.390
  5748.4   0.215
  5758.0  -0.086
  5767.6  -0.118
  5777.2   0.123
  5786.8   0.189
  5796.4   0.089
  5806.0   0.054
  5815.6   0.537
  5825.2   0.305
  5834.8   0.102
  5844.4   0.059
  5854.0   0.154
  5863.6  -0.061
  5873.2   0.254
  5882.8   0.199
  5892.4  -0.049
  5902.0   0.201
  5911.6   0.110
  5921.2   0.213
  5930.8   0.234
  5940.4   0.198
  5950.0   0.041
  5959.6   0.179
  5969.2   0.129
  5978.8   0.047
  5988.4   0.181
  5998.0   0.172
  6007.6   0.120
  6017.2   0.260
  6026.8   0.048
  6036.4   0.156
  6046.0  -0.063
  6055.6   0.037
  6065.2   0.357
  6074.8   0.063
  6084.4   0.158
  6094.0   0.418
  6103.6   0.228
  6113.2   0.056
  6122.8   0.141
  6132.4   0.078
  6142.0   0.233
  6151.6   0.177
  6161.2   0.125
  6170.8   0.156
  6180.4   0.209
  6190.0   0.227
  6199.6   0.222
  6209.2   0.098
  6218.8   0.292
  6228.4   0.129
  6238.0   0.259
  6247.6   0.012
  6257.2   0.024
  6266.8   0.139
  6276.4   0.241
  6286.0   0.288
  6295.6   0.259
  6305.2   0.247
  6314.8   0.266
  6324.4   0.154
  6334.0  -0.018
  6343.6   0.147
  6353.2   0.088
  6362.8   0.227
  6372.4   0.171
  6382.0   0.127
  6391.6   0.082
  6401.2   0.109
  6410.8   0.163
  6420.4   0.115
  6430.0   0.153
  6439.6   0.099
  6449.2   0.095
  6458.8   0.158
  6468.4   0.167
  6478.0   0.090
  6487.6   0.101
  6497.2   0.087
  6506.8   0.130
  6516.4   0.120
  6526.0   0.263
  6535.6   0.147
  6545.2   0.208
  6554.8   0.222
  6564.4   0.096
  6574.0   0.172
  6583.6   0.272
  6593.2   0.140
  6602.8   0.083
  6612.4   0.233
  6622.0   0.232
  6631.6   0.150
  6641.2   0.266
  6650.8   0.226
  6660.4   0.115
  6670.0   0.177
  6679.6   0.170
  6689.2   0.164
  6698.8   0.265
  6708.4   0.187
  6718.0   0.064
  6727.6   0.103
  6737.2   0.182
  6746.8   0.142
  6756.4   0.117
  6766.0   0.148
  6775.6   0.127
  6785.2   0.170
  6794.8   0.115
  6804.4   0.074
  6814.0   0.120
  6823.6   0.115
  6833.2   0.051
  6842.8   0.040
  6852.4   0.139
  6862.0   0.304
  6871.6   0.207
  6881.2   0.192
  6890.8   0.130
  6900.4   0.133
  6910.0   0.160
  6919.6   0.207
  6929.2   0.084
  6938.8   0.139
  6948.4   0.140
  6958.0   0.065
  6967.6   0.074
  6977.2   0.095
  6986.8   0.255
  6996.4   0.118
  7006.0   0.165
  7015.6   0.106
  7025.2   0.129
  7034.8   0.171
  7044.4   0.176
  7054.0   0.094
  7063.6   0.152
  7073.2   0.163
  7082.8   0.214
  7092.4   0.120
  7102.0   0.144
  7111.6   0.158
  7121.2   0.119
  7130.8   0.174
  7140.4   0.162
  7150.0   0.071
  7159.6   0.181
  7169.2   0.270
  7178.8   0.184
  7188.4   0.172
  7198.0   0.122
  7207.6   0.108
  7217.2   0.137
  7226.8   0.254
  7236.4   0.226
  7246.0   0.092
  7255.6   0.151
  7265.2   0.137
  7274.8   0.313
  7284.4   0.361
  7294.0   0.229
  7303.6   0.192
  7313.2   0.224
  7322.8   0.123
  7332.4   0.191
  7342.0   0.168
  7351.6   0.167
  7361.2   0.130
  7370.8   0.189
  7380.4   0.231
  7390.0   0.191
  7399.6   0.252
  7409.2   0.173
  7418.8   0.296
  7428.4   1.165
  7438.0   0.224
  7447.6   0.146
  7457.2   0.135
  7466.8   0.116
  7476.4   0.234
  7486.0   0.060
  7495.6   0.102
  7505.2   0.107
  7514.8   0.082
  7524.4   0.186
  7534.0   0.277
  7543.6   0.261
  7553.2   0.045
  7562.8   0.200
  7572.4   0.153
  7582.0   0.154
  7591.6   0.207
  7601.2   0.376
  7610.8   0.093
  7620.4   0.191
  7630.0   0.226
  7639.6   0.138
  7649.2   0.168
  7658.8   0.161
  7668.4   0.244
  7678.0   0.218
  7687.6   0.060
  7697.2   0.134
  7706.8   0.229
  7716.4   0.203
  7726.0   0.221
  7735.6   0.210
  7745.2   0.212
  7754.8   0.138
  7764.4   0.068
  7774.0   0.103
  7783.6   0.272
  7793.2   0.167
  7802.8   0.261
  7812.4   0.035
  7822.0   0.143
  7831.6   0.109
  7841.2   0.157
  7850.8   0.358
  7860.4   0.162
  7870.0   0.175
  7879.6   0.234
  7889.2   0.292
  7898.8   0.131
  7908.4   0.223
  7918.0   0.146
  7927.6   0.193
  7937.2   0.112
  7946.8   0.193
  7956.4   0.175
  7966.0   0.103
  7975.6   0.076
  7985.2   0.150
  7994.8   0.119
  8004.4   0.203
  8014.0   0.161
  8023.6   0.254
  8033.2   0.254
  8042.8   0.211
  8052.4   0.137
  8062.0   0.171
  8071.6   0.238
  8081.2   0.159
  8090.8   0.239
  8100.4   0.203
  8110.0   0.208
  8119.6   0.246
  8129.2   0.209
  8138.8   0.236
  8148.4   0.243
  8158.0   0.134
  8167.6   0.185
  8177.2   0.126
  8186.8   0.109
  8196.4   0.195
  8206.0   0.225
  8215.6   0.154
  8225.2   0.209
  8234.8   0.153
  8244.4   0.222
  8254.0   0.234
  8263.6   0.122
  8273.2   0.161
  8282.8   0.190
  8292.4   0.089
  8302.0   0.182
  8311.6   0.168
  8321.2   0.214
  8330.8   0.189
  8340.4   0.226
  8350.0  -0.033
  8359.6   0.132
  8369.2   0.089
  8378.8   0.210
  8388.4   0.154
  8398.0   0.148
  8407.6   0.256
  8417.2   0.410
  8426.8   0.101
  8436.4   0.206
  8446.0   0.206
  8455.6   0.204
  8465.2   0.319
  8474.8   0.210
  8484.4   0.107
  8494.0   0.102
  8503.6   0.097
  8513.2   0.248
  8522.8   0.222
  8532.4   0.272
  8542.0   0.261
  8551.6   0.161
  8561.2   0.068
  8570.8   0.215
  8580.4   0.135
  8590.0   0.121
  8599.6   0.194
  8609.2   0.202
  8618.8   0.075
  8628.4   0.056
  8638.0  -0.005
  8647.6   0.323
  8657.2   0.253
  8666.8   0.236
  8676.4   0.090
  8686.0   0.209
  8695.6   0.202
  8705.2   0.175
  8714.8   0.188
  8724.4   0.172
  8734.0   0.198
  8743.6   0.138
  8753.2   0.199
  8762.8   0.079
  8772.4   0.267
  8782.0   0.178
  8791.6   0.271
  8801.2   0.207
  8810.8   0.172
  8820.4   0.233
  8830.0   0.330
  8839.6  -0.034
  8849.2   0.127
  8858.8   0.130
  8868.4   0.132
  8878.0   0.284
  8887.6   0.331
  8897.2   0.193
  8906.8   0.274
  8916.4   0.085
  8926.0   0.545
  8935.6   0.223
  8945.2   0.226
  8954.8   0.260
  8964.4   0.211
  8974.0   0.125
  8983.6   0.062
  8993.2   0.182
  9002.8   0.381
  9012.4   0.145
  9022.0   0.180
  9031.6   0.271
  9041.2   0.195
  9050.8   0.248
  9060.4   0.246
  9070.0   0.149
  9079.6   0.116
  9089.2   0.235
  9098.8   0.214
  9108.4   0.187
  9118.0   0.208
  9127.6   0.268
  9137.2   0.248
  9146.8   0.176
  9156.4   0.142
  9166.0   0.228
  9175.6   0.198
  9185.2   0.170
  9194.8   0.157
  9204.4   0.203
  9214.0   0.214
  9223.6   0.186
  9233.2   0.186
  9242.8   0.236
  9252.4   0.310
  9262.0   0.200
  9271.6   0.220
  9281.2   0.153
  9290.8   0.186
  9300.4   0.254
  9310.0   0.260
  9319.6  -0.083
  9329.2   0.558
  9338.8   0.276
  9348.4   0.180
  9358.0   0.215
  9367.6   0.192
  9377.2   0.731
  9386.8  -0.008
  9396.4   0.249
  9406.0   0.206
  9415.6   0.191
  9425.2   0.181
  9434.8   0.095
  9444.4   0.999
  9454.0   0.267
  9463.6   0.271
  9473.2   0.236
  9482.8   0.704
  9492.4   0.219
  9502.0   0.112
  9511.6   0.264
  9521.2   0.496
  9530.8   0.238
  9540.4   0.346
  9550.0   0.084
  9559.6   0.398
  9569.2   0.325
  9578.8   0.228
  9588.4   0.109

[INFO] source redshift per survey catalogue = 0.992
